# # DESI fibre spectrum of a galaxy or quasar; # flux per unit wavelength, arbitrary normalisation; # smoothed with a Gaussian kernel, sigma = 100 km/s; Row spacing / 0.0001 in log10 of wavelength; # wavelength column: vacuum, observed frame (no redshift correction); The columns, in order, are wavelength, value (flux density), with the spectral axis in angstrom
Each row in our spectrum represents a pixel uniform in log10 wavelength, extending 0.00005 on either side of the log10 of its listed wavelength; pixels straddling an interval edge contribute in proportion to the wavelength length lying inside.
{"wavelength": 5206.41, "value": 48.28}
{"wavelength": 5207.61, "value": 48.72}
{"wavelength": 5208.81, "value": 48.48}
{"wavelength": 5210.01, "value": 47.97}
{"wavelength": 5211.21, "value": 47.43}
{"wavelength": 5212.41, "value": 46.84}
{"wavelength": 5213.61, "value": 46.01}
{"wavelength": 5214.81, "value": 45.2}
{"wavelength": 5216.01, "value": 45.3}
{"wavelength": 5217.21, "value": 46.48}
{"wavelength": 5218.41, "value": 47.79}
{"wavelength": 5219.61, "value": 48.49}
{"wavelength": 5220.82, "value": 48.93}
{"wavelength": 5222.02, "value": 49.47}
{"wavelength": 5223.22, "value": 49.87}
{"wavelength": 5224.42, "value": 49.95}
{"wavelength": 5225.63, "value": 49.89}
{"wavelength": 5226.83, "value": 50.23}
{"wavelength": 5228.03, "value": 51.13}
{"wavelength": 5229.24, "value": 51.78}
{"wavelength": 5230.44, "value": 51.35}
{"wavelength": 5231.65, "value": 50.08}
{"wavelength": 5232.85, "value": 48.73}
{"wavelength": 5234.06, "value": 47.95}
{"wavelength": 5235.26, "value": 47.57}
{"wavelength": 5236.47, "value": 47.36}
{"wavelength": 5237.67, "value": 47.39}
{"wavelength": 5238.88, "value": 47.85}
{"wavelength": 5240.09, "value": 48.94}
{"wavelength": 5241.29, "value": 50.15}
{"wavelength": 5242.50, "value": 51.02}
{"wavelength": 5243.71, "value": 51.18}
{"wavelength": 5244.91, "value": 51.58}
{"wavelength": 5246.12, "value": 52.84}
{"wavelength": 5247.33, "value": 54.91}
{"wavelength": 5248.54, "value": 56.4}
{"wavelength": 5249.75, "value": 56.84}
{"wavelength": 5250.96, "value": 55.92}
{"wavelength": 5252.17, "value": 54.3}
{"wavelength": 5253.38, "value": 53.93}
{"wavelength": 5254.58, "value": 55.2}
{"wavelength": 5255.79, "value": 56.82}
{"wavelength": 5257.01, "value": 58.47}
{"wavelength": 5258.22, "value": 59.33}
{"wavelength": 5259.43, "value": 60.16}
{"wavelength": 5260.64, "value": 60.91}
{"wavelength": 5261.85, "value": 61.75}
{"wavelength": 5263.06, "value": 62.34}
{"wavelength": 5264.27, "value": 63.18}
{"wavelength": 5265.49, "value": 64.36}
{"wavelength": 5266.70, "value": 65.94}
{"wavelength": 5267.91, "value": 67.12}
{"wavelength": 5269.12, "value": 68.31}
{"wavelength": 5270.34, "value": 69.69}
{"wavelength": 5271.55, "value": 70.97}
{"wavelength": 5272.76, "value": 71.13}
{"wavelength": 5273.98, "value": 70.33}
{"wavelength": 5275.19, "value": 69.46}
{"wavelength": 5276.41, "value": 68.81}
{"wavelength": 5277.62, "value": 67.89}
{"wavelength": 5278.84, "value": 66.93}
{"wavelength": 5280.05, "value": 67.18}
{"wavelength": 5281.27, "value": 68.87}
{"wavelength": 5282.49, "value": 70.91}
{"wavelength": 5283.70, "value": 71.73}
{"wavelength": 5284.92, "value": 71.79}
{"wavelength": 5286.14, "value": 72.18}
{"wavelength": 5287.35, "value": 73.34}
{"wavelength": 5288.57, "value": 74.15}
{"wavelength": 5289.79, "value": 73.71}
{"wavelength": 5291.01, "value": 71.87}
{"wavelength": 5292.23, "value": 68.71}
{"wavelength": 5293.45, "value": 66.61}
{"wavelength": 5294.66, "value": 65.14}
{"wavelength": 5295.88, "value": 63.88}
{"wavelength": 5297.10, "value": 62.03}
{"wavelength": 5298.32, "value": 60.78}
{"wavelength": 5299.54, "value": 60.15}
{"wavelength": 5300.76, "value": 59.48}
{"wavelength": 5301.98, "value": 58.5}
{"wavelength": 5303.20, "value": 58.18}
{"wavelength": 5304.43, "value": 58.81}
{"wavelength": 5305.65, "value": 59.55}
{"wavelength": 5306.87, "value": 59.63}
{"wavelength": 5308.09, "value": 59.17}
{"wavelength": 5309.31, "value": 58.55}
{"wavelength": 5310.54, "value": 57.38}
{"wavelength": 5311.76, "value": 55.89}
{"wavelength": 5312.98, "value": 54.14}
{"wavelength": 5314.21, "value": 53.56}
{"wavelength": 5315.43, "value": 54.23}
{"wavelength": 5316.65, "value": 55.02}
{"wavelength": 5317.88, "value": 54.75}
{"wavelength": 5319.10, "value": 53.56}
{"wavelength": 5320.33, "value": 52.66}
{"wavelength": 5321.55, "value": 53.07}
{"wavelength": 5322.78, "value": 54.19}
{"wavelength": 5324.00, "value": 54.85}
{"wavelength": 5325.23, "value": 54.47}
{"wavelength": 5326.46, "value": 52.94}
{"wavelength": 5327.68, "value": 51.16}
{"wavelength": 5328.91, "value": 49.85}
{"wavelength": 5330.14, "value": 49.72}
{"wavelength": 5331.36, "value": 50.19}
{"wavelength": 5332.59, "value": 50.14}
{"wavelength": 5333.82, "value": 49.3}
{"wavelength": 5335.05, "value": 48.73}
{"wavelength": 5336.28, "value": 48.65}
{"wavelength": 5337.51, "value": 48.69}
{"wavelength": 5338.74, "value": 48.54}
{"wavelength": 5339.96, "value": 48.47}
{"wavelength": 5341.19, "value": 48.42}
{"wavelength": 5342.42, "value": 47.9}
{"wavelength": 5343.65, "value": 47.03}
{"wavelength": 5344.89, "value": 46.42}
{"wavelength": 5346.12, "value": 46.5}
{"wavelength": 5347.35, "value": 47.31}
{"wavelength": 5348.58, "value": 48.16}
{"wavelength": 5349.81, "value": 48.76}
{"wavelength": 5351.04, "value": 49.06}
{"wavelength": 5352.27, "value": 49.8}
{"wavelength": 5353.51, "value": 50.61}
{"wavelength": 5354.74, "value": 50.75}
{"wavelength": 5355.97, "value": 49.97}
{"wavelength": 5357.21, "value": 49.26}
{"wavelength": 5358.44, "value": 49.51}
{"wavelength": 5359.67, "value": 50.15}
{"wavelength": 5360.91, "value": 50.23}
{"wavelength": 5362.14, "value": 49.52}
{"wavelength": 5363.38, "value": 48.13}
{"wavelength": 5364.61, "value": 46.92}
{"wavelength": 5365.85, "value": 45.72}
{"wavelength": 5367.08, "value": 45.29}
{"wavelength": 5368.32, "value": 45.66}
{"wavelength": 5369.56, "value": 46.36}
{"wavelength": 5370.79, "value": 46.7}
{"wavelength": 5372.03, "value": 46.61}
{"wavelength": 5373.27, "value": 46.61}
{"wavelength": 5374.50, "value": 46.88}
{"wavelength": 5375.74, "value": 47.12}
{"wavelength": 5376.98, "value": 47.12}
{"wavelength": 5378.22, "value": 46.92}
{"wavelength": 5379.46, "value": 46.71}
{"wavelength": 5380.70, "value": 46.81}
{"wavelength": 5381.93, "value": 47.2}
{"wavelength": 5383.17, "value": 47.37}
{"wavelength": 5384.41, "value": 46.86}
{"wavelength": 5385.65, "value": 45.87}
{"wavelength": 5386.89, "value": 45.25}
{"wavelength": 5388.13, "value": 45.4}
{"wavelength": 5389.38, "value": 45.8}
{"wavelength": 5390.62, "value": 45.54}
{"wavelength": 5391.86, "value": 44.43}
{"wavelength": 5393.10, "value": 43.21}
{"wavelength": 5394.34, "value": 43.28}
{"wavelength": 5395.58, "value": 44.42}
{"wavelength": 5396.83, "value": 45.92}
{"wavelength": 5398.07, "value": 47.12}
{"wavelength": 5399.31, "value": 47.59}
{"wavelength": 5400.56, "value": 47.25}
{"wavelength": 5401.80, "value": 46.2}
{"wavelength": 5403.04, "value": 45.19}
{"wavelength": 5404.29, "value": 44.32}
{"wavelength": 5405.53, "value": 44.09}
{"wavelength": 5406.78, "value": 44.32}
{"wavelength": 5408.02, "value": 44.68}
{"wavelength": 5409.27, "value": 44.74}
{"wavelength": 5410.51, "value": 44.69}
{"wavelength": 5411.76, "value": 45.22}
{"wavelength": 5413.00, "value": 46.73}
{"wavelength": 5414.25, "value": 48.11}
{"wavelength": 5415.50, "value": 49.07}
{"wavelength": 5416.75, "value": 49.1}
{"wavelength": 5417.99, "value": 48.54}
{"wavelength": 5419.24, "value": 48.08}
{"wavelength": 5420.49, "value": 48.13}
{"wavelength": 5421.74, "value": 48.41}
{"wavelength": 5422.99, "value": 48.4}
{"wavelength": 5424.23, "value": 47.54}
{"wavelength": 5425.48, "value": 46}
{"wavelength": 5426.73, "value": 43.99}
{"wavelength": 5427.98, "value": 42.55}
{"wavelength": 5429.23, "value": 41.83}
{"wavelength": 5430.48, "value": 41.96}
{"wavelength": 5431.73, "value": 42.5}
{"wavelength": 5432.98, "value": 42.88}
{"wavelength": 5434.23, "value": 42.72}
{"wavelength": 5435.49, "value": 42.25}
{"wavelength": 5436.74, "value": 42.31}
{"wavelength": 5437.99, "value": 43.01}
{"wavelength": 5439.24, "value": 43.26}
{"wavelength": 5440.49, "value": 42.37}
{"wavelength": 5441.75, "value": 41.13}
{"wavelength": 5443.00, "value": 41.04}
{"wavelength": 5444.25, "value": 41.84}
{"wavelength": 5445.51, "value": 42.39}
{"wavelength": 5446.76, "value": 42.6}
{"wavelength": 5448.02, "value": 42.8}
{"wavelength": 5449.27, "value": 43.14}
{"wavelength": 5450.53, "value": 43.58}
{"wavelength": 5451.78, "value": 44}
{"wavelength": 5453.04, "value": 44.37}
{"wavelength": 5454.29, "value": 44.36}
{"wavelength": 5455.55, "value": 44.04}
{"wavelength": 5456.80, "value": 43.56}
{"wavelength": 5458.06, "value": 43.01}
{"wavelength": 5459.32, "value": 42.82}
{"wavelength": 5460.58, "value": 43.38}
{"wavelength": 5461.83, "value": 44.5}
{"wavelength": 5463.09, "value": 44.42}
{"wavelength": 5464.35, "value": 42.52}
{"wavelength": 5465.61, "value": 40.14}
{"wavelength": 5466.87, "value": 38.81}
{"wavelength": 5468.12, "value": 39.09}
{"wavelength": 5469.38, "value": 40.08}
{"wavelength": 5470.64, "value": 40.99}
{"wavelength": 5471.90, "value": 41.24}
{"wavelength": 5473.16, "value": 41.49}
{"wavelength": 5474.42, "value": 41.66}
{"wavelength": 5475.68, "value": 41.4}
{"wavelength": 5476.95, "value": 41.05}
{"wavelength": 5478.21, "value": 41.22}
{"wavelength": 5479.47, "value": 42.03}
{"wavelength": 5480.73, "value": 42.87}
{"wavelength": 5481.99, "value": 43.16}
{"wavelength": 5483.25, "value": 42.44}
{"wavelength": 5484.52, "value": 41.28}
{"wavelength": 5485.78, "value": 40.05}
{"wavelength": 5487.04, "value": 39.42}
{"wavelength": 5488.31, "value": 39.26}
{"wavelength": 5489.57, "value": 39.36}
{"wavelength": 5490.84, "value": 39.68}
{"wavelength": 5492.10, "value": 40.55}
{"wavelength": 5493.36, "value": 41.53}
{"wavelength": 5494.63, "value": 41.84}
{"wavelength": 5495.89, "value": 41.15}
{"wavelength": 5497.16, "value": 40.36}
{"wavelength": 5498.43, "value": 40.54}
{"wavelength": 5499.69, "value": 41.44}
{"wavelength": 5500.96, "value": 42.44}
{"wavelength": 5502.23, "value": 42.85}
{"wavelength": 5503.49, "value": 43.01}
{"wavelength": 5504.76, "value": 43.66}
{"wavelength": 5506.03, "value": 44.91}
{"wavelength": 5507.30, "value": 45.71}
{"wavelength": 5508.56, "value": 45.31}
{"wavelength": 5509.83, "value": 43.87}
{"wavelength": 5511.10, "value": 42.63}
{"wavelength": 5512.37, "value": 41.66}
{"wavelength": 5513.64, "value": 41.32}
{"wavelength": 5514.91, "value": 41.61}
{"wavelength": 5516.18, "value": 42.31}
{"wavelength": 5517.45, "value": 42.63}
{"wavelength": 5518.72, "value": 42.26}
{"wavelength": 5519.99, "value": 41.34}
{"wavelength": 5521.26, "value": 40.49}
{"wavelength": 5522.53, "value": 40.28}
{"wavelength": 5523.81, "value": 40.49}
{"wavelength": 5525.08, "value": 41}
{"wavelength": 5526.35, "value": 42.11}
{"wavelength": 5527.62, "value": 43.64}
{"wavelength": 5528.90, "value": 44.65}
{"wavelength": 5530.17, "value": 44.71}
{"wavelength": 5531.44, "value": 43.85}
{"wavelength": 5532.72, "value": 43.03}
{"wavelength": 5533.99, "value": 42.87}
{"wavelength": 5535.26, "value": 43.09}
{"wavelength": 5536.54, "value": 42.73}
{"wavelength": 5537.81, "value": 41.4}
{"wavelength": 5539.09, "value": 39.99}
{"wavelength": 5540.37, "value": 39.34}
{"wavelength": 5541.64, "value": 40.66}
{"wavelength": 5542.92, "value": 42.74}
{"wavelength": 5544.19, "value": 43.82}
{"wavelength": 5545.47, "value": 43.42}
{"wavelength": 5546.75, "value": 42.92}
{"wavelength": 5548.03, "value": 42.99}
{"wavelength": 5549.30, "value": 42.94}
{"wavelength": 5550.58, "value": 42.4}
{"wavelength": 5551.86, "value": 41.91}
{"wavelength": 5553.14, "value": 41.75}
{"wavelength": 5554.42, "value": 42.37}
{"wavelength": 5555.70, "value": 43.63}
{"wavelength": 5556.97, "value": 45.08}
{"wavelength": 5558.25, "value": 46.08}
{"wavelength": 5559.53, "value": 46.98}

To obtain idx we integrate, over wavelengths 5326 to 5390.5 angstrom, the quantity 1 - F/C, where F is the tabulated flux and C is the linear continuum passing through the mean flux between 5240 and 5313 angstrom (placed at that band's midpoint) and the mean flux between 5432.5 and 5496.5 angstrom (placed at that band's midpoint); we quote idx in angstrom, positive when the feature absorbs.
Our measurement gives 6.6 angstrom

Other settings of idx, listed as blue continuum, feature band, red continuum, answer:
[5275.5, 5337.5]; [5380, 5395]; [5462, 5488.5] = 1.6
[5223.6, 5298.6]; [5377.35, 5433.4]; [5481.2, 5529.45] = 4.1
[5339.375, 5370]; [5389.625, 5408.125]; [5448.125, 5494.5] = 0.2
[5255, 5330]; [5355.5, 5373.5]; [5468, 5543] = 2.5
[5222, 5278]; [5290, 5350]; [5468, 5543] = -2.2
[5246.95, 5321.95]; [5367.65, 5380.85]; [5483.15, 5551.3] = 1.9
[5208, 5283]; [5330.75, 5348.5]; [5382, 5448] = 0.5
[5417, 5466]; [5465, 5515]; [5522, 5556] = 1.8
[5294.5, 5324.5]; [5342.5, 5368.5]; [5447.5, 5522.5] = 2.4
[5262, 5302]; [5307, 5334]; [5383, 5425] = 3.2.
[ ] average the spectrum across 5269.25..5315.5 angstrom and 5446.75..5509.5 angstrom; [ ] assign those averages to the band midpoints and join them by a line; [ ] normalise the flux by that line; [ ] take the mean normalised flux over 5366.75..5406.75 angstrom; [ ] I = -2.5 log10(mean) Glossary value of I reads 0.16 mag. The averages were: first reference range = 65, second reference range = 42.1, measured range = 45.9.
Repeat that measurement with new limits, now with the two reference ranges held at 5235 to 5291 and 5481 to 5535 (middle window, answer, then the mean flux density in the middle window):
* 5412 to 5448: 0.09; 44.6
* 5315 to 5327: 0.06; 54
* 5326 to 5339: 0.13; 49.8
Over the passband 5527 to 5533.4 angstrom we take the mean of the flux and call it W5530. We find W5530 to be 44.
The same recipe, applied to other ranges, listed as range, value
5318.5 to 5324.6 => 53.7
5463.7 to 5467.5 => 40.5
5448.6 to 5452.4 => 43.6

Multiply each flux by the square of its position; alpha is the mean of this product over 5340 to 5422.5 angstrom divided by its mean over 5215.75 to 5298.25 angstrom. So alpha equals 0.8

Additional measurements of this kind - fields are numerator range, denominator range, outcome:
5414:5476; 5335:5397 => 0.95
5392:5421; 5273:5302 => 0.71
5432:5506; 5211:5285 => 0.80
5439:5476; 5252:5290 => 0.69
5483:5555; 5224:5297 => 0.77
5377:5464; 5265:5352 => 0.79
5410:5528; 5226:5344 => 0.79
